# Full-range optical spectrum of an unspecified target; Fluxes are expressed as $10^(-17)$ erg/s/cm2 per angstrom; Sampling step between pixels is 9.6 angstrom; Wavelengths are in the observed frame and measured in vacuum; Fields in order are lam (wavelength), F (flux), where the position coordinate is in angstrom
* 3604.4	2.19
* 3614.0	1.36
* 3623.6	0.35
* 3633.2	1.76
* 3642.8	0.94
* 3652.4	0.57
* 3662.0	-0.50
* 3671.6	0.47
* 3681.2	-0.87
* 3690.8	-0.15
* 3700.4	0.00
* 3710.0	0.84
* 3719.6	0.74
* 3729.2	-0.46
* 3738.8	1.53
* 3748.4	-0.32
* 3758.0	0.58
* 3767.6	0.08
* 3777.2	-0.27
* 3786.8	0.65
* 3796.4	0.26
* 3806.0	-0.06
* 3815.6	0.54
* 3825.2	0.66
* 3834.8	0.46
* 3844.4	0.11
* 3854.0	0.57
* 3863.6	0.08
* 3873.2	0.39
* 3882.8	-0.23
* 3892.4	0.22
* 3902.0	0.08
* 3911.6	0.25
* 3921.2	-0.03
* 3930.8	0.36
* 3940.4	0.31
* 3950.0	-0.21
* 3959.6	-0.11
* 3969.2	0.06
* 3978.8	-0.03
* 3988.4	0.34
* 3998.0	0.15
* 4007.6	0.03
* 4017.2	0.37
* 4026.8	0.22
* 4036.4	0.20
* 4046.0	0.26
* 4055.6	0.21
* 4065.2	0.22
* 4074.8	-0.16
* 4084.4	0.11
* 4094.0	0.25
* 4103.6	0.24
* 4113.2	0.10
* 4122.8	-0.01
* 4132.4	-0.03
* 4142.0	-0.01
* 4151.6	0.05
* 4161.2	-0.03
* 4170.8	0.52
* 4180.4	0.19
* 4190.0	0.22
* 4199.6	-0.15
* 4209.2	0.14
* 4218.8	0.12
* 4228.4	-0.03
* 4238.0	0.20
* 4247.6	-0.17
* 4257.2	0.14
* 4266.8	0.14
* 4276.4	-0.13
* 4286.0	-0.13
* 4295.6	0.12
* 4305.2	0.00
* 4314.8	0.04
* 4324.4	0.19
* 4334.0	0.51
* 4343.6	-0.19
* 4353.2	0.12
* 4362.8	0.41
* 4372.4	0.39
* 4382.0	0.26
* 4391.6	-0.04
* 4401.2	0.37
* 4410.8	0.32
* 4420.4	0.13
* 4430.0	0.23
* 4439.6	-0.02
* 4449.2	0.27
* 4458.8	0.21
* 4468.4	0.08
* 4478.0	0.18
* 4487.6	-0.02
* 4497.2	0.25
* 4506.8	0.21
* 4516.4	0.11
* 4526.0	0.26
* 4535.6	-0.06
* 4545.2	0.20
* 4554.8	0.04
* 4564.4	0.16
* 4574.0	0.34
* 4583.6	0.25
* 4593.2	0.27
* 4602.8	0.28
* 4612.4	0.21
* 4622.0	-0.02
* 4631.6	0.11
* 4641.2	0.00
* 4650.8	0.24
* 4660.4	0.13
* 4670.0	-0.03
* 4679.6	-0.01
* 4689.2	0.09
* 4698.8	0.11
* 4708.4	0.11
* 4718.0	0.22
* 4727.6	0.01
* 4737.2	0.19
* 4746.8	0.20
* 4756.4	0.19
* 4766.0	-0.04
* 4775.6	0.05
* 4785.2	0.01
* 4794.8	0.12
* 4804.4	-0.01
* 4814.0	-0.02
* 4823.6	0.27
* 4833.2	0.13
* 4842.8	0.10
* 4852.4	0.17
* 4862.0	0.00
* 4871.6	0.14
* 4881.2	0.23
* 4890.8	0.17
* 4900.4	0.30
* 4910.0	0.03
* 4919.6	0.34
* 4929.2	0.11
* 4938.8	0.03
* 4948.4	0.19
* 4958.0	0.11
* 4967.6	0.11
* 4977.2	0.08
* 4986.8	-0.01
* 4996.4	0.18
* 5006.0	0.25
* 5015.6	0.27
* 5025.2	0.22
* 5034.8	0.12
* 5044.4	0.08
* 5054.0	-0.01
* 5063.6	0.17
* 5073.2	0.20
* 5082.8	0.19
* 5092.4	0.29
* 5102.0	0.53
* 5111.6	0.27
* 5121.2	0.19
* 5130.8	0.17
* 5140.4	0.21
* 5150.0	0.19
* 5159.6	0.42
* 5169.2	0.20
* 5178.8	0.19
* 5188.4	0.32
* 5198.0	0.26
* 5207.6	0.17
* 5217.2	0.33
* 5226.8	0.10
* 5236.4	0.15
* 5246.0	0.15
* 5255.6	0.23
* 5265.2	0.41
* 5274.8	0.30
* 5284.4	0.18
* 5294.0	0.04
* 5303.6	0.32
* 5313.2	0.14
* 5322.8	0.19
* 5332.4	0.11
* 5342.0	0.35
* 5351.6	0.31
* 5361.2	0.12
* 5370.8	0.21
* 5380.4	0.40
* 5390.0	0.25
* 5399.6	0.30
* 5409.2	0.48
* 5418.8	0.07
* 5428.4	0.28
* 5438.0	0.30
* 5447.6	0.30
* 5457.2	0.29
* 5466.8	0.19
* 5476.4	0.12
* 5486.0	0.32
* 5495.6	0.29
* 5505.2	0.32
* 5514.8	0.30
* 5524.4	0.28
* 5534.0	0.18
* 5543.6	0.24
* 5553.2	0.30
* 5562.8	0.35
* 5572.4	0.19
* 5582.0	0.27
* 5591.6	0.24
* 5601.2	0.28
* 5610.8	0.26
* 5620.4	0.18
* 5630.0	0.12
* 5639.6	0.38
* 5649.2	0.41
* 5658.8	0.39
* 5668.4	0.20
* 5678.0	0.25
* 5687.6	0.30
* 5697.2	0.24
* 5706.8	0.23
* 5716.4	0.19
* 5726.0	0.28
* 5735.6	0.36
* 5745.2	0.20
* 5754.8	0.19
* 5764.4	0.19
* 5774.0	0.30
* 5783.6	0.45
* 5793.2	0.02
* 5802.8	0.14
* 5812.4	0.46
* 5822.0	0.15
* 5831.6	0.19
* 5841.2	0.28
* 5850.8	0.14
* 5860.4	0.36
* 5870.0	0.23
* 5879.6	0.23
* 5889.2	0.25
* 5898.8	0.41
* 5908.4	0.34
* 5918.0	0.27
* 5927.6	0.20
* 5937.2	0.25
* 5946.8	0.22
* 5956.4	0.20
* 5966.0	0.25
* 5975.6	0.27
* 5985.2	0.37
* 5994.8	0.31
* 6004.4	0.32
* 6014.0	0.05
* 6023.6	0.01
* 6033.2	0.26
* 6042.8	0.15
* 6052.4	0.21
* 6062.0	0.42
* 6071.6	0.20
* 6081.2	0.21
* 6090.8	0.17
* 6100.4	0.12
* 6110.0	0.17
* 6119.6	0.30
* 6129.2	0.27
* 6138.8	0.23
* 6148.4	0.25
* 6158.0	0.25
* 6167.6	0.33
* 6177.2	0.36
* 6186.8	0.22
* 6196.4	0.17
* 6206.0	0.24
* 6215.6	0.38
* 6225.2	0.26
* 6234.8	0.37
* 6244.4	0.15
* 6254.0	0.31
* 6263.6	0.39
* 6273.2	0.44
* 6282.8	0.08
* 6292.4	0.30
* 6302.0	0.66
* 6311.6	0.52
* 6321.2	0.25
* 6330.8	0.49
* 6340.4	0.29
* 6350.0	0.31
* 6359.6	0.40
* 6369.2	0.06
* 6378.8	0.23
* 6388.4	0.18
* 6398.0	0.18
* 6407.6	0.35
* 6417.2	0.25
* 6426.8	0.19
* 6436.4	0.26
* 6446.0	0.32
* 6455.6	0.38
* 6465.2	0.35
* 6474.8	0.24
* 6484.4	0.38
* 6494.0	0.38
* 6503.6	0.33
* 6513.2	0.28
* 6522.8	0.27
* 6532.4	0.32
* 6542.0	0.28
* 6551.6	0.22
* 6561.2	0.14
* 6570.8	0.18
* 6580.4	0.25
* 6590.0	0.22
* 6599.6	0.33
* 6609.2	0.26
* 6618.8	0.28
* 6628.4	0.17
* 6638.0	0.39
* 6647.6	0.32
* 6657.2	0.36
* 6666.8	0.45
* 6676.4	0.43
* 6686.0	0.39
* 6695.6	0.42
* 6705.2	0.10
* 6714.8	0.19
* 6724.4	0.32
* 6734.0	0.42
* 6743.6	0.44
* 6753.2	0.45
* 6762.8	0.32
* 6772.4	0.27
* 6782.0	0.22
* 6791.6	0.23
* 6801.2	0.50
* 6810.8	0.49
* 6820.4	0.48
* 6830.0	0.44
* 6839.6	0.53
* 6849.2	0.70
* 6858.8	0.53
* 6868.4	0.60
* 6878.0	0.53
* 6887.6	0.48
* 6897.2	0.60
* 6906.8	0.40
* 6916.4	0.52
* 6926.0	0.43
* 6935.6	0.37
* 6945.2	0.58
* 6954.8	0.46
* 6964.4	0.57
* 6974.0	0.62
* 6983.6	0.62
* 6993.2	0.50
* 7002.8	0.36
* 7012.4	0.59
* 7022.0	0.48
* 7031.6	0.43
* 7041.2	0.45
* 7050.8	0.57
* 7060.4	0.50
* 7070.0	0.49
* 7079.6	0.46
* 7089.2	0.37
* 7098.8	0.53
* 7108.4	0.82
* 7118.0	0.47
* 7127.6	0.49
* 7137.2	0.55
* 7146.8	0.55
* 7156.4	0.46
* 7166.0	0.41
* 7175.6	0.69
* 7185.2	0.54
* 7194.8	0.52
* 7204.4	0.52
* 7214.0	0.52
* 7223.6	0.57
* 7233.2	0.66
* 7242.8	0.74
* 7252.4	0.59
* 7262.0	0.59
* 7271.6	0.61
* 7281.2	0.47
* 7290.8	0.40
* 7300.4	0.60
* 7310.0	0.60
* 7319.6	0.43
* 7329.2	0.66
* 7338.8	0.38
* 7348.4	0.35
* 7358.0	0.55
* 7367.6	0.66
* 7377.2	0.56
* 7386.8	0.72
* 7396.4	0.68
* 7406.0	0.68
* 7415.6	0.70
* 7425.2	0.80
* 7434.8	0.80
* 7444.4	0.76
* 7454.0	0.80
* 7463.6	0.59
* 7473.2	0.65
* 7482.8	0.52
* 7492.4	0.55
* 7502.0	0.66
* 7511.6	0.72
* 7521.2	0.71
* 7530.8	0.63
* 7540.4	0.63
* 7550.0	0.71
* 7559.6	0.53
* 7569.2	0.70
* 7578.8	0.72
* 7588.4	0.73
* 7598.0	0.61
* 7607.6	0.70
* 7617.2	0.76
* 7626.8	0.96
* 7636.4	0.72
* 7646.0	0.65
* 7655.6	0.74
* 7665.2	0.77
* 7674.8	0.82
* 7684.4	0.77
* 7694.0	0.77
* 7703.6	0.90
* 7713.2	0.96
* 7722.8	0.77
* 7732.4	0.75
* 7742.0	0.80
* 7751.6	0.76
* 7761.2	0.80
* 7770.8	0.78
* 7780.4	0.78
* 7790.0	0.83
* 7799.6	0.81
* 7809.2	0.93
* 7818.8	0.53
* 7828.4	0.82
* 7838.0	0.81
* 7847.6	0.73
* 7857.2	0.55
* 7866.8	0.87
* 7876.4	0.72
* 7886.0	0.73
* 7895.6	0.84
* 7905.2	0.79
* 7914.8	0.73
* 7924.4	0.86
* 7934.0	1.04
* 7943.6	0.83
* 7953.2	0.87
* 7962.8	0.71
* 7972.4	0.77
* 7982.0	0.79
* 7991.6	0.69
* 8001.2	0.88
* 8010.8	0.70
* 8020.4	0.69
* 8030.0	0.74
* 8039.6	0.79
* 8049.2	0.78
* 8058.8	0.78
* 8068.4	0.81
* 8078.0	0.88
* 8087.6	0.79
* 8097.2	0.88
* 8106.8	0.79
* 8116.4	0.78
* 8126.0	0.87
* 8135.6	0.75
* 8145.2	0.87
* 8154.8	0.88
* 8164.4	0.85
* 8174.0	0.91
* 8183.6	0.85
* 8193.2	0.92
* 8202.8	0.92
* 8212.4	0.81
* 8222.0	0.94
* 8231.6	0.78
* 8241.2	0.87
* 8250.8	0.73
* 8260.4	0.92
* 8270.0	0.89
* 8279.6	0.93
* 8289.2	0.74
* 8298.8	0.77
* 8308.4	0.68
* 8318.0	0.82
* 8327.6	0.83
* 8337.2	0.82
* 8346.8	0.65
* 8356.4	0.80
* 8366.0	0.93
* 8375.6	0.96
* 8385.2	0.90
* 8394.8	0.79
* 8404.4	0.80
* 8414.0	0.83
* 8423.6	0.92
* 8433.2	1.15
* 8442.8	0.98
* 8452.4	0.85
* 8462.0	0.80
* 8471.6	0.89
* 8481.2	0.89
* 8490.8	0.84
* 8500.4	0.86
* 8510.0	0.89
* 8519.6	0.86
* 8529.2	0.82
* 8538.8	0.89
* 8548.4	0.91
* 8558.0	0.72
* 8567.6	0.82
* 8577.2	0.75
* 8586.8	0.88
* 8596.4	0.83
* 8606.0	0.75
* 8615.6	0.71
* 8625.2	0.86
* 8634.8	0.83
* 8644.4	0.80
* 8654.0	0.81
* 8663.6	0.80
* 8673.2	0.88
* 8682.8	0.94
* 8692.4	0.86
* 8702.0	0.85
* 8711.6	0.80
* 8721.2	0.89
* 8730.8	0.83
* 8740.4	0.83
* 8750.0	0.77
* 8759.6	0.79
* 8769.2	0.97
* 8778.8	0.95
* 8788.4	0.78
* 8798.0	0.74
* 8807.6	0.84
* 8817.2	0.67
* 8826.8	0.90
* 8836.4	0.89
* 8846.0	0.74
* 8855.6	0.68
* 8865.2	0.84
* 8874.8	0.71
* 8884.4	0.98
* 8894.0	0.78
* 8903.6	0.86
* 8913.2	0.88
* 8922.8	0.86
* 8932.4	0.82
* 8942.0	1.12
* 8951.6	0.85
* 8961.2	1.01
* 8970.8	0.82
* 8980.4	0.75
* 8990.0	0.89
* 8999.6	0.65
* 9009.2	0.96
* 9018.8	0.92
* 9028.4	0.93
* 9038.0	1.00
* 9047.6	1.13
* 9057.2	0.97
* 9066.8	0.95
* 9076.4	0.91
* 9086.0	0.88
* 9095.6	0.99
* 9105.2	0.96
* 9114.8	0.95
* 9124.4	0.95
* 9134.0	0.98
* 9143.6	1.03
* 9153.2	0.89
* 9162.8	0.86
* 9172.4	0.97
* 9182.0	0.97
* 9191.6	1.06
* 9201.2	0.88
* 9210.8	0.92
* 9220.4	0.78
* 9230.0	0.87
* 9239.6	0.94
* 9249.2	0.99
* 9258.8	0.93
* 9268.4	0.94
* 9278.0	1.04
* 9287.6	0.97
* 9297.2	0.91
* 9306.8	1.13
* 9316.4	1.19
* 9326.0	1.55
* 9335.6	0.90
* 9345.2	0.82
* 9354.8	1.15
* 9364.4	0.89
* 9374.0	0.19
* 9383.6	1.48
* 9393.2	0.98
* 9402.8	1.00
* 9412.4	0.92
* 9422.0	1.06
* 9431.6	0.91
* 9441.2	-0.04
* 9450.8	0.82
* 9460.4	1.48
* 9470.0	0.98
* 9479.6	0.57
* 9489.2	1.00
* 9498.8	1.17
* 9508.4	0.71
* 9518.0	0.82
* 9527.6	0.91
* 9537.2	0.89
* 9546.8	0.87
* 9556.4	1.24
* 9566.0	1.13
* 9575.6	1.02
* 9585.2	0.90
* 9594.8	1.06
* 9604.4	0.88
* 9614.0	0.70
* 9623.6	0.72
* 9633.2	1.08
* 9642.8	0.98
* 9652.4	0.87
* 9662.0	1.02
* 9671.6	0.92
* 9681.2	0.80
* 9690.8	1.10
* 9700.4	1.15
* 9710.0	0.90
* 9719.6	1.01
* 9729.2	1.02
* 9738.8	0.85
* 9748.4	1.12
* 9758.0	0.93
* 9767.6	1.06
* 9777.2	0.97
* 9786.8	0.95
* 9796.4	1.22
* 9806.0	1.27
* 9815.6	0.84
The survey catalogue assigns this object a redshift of 0.706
